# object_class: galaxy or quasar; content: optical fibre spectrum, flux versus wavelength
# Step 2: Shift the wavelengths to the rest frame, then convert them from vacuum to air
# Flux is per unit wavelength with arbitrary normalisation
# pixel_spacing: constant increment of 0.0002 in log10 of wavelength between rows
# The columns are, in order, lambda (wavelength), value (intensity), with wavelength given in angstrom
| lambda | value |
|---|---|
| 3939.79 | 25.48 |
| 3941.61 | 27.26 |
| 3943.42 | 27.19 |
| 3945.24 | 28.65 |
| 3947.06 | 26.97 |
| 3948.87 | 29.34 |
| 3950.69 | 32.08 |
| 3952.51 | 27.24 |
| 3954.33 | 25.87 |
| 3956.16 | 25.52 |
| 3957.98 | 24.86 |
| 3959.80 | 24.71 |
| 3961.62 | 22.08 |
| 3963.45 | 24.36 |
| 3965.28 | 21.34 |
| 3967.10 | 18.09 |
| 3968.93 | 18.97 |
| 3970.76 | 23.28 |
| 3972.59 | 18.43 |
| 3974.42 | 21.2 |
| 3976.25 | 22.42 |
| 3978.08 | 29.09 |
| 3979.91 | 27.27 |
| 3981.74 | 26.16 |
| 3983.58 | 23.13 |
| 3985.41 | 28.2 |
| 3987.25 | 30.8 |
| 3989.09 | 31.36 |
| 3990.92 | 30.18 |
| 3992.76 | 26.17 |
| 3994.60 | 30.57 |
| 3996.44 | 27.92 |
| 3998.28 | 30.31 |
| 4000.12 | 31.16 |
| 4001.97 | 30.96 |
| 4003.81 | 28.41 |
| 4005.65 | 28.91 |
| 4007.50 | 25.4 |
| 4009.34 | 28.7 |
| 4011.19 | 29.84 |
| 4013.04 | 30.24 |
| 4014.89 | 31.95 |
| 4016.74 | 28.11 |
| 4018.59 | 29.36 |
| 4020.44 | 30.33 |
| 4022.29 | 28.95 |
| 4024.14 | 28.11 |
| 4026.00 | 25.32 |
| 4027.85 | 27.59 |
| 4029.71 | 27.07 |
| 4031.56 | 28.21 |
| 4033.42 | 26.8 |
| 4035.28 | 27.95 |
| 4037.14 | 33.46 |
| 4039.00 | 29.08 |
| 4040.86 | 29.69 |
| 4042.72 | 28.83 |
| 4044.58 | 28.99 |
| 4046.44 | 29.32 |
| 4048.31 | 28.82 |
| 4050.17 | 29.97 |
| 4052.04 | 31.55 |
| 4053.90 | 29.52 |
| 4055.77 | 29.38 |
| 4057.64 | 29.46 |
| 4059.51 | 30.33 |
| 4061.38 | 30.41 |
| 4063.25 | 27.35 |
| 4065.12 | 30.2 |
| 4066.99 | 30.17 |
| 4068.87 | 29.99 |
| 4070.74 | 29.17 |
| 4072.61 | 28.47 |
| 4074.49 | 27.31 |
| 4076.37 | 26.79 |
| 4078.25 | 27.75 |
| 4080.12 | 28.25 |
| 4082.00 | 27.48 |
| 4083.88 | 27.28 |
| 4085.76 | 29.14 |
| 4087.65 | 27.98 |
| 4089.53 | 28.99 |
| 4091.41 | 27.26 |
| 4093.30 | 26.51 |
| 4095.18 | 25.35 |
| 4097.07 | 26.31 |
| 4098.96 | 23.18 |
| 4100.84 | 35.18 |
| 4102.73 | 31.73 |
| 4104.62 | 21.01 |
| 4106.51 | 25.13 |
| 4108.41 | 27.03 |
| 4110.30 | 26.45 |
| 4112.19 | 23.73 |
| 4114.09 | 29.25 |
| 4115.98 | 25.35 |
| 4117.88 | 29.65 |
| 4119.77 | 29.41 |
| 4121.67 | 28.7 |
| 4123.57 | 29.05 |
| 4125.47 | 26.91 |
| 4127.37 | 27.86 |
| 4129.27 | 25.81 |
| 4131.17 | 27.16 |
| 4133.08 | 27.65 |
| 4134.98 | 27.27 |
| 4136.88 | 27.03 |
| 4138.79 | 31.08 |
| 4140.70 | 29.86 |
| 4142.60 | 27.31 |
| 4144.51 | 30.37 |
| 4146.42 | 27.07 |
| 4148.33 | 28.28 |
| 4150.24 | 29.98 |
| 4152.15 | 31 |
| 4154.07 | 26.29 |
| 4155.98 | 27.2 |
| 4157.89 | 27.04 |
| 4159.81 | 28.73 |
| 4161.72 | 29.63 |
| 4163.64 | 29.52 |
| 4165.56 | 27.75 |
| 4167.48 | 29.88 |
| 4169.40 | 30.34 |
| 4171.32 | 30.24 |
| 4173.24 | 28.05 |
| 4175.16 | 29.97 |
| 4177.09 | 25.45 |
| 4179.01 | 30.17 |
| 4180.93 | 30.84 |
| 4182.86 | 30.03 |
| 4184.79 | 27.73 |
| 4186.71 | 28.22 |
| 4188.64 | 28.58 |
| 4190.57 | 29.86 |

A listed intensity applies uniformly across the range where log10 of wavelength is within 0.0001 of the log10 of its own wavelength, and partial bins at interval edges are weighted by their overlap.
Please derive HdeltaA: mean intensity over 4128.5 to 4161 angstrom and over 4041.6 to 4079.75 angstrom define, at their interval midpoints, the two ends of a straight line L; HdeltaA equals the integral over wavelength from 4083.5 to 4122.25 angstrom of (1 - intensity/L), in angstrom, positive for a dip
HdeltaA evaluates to 1.8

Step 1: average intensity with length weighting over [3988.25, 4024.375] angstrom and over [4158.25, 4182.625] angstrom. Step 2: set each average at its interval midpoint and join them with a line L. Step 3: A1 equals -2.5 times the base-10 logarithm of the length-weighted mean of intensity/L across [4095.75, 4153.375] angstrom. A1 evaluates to 0.05 mag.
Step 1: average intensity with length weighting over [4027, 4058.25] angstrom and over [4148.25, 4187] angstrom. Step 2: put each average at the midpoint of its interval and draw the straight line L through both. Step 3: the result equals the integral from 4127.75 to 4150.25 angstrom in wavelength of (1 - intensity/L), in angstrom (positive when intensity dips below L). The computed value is 0.6 angstrom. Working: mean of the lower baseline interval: 29.2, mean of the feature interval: 28.2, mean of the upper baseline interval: 28.9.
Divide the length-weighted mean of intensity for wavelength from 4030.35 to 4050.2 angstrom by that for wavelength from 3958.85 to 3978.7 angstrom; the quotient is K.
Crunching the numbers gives 1.32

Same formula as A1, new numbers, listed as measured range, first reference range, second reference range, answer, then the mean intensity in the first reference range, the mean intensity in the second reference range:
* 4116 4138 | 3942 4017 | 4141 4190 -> 0.02 mag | 26.8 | 28.8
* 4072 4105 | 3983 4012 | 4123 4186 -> 0.04 mag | 28.9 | 28.6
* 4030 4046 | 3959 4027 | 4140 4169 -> -0.07 mag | 26.8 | 28.7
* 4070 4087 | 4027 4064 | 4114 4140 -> 0.03 mag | 29.2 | 28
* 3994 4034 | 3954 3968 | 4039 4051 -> -0.07 mag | 23.2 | 29.3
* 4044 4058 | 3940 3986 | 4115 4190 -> -0.12 mag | 24.9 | 28.5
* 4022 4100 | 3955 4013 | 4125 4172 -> -0.05 mag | 26.2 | 28.5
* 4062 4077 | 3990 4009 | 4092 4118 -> -0.05 mag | 29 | 26.8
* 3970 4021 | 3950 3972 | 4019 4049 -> -0.07 mag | 23.9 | 28.7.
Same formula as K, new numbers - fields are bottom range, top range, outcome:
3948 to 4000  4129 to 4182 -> 1.11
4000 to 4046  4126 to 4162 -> 0.98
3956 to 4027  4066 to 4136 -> 1.03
